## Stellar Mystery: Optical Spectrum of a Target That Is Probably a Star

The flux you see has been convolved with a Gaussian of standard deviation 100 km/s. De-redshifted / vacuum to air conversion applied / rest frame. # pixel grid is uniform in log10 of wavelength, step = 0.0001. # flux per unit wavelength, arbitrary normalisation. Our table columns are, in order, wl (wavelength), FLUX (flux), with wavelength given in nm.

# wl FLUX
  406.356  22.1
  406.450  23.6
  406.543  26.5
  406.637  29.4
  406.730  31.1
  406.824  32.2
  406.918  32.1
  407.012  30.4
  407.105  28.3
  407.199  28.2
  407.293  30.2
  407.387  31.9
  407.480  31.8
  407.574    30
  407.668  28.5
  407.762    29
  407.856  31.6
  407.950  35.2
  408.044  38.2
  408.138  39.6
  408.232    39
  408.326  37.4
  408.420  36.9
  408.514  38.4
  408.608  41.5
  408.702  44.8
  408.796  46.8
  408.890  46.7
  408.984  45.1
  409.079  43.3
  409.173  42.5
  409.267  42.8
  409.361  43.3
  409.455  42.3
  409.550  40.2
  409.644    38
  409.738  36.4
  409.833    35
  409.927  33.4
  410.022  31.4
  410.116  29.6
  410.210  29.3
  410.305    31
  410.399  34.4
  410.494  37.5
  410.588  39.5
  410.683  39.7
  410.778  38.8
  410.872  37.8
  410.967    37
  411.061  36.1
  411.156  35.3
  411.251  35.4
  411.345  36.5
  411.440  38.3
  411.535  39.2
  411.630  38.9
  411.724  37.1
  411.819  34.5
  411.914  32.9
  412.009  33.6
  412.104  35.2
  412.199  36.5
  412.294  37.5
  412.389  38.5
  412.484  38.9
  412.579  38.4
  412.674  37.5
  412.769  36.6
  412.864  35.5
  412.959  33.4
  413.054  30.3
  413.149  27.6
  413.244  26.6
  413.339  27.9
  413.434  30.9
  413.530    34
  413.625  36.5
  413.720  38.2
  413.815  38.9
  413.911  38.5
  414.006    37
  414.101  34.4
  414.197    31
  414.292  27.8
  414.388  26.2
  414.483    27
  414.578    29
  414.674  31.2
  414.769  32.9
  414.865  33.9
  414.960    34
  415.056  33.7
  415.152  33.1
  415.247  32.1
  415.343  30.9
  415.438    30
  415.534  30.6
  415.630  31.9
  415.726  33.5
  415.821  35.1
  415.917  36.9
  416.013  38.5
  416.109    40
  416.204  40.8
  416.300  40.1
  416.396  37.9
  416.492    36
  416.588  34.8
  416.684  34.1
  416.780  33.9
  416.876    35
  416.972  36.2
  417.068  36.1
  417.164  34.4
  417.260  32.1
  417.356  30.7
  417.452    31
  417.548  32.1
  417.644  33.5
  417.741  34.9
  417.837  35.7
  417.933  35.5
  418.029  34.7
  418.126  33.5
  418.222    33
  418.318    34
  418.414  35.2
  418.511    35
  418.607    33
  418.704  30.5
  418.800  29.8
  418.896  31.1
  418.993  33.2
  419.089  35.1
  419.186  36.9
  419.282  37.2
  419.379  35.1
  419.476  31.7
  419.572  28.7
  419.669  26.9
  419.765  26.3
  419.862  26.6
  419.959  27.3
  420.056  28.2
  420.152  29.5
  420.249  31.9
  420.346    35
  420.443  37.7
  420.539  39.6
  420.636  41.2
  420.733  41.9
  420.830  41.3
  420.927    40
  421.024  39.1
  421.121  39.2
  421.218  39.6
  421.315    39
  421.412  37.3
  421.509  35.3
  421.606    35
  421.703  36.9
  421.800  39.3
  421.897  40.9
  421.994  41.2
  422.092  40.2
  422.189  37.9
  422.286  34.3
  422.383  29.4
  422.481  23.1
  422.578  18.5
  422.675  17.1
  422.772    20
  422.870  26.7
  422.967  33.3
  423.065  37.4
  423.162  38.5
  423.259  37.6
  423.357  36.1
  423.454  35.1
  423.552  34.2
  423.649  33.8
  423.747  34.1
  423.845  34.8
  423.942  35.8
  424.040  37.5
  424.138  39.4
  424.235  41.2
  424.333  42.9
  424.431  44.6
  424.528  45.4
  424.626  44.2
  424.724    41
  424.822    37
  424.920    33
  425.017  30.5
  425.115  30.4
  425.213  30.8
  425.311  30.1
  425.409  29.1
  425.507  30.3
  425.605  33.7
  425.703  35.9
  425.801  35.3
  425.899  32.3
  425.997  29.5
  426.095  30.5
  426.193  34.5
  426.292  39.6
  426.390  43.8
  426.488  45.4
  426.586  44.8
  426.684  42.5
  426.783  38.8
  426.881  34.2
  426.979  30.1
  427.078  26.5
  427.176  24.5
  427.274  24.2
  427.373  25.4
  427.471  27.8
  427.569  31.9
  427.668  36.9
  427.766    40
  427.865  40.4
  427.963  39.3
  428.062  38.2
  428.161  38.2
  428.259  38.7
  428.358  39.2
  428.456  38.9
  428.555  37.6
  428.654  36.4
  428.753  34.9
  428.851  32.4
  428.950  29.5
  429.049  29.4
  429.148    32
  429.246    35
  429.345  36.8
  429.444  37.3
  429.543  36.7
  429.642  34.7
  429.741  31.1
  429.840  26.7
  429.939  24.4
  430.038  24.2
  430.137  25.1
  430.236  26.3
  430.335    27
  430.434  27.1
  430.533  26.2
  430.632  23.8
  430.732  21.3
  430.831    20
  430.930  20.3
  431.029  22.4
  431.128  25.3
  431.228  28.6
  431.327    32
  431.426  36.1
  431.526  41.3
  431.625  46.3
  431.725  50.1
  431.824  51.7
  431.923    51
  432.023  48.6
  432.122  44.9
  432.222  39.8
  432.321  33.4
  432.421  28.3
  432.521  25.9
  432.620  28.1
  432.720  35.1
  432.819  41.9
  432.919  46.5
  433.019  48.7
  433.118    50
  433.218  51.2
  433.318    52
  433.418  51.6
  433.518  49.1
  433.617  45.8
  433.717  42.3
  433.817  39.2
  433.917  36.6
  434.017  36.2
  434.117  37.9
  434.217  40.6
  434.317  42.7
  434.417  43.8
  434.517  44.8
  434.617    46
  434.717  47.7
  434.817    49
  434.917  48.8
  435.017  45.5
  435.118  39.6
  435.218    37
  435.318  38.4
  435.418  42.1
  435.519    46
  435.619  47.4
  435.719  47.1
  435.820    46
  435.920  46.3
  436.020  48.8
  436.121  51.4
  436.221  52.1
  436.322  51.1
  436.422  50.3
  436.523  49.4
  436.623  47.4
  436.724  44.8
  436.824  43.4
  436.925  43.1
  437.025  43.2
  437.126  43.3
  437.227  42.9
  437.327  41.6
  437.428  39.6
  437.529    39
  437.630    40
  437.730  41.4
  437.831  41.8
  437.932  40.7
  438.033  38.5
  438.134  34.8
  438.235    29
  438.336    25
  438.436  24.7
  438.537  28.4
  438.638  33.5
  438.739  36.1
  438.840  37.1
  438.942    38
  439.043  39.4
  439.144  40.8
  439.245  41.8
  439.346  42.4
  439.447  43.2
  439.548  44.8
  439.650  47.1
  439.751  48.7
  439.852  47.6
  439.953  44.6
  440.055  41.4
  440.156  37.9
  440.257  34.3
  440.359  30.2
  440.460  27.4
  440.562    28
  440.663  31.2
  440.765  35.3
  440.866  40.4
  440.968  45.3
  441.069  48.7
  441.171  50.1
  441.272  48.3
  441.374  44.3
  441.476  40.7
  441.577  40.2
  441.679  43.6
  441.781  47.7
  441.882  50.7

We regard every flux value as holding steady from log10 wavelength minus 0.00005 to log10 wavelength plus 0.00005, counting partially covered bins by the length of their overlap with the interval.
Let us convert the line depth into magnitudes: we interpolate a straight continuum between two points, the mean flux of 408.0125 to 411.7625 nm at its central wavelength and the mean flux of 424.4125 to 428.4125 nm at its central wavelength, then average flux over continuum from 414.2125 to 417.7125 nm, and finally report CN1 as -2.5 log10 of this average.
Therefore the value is 0.11 mag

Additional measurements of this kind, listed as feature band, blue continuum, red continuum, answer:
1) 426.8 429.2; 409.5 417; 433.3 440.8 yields 0.157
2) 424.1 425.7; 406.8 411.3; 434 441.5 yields 0.080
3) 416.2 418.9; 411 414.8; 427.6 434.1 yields 0.017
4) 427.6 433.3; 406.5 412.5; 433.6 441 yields 0.141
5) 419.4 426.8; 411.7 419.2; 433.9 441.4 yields 0.045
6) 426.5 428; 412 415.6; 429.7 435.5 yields 0.075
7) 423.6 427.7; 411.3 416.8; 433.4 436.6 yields 0.149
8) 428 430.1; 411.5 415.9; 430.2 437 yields 0.157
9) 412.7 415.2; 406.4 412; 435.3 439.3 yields 0.130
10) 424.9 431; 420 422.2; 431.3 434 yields 0.242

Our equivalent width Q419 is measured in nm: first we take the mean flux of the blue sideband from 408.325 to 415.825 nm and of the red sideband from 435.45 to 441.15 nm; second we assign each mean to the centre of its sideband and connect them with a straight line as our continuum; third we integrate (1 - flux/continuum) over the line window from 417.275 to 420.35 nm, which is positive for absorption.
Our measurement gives 0.40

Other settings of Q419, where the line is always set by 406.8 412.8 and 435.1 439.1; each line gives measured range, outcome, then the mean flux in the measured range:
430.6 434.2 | 0.171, 38.5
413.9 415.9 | 0.285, 32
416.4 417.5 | 0.103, 34.2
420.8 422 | -0.005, 38.7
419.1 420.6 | 0.242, 32.1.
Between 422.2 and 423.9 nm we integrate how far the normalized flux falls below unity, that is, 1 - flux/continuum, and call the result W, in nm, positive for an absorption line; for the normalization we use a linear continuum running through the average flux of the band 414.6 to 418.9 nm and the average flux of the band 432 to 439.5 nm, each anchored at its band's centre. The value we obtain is 0.26 nm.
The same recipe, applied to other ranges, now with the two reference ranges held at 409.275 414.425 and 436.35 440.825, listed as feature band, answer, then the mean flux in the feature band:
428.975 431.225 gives 0.60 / 27.9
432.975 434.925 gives -0.33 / 45.1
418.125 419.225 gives 0.09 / 33.3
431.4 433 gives -0.10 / 40.8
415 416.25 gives 0.05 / 34.4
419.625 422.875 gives 0.26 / 33.7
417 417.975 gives 0.07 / 33.6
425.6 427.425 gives 0.16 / 34.3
